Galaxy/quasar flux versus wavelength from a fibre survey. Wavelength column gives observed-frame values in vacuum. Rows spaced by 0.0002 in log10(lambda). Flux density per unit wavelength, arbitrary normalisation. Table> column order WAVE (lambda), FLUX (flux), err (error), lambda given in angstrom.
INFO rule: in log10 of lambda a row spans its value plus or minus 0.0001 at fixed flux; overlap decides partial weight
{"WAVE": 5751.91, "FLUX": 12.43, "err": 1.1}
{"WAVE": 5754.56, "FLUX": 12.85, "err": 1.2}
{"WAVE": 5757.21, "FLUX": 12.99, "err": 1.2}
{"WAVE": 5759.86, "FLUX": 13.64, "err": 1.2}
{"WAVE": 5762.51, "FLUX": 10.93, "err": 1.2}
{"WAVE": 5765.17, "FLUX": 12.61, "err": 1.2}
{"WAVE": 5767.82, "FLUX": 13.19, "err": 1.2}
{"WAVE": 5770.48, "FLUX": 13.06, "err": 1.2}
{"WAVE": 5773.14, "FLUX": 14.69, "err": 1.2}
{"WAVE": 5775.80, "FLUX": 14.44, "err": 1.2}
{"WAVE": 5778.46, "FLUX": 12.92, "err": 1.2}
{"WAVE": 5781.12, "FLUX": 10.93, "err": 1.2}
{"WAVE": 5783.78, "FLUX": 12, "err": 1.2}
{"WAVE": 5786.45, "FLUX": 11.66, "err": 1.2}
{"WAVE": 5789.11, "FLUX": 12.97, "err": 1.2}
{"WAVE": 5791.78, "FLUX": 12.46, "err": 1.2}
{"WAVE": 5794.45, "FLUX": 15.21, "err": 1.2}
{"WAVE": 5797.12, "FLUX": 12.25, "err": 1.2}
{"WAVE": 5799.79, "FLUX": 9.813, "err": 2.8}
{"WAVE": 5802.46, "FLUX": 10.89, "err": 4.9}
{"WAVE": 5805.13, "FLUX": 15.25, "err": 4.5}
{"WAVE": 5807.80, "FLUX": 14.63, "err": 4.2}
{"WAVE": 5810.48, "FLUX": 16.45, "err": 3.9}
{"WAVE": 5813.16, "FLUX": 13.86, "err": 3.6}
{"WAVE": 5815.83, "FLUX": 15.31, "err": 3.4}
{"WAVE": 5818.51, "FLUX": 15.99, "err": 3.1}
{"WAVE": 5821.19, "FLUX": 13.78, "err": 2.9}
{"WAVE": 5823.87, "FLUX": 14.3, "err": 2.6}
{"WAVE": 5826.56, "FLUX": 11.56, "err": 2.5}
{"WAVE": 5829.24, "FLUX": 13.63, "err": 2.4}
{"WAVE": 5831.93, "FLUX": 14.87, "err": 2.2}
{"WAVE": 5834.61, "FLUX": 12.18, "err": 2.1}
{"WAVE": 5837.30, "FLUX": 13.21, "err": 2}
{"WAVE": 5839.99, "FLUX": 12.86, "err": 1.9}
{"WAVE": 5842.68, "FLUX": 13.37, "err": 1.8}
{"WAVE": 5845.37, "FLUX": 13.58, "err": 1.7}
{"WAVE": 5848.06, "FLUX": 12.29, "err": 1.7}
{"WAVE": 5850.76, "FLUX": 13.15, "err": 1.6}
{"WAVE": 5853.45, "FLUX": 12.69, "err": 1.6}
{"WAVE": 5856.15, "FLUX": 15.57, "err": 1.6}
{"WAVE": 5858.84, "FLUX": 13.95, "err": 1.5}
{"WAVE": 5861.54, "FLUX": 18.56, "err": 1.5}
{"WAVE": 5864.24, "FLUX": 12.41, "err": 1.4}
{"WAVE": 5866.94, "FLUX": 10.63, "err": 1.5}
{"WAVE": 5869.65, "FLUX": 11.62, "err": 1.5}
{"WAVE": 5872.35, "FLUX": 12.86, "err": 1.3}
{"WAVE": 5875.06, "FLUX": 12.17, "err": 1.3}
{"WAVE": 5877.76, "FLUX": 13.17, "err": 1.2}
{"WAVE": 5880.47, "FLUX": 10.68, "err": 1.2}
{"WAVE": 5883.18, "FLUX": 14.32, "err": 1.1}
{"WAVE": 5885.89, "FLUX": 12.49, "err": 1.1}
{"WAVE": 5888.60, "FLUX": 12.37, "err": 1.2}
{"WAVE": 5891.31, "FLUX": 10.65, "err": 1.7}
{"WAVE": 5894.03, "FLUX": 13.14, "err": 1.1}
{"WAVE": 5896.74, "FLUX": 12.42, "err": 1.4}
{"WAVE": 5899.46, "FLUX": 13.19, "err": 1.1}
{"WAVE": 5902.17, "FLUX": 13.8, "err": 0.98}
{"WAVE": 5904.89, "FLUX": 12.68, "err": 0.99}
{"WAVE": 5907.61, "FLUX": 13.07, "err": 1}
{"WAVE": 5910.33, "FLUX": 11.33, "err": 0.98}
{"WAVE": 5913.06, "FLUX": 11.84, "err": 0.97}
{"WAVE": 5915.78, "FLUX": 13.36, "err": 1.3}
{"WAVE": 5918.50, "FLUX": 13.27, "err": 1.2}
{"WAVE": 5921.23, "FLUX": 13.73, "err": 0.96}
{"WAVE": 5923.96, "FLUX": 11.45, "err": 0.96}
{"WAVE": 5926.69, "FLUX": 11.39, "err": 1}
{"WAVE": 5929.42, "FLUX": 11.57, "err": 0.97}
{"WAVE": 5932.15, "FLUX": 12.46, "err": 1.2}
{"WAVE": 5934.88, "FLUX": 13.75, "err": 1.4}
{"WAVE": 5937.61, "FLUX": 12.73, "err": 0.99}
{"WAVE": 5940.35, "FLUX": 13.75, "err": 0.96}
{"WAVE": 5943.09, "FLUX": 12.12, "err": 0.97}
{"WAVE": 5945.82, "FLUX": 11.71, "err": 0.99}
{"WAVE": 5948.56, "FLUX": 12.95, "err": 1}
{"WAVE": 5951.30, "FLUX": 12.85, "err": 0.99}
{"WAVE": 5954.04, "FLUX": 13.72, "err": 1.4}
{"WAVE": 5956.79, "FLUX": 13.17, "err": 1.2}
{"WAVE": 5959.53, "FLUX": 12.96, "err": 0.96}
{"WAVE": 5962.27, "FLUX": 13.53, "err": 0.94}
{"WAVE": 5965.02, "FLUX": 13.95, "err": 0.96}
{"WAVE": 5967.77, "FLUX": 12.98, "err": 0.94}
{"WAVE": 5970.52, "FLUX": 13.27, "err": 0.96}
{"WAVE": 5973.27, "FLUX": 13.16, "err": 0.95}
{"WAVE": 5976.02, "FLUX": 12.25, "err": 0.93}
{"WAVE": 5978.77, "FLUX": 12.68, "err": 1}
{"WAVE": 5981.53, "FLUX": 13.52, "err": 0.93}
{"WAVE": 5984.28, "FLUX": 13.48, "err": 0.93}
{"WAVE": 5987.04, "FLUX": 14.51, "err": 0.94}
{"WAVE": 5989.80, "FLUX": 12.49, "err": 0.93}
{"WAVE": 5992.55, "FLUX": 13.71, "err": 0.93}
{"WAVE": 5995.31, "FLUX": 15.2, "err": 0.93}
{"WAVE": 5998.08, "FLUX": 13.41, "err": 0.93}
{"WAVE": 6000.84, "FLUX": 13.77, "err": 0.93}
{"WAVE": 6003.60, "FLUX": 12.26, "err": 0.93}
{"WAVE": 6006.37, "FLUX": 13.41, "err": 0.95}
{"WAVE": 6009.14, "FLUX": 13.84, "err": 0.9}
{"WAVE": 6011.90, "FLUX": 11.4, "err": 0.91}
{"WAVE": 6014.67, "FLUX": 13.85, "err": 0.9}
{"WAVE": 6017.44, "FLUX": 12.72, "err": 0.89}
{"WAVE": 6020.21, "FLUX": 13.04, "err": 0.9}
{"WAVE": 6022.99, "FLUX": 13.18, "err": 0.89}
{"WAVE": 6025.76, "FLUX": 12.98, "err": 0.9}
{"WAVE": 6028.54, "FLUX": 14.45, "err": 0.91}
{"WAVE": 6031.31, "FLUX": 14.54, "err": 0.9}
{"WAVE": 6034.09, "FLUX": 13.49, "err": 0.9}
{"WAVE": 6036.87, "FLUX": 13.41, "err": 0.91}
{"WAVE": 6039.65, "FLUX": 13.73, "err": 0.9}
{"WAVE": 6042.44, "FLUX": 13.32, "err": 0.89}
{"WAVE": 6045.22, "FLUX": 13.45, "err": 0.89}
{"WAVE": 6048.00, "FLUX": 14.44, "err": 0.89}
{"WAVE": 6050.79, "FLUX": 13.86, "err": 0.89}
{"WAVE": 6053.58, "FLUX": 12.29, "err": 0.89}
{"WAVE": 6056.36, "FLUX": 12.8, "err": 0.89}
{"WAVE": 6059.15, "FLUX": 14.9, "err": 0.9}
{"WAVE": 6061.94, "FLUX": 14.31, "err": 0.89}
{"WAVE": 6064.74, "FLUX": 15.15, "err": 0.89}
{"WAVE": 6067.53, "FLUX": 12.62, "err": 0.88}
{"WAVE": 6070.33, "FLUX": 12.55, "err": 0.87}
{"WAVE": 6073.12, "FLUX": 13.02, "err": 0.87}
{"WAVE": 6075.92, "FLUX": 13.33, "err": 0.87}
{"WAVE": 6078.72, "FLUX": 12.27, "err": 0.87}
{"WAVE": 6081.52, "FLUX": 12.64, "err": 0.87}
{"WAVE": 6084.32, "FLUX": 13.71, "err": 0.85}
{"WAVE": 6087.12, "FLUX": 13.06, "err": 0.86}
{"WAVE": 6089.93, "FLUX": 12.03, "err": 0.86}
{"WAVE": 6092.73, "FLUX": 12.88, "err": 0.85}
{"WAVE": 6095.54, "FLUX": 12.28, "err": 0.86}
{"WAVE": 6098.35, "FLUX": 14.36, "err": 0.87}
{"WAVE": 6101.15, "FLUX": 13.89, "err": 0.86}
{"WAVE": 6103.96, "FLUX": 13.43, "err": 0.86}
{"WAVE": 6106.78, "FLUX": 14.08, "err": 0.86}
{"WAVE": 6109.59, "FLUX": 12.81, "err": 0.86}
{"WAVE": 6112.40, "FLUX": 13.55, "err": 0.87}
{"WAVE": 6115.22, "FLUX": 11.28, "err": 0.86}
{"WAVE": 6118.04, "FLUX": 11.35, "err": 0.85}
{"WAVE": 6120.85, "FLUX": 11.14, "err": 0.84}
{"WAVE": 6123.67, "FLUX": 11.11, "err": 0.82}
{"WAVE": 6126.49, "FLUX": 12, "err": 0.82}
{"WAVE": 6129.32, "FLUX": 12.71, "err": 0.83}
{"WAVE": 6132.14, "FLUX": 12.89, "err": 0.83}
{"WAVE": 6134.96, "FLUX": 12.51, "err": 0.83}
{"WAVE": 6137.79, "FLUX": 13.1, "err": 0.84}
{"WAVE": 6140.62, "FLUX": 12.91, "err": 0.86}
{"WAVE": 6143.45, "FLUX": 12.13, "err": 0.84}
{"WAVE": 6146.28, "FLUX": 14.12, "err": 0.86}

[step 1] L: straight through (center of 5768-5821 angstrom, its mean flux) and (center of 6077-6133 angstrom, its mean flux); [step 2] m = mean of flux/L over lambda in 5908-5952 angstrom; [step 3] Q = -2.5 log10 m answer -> 0.05 mag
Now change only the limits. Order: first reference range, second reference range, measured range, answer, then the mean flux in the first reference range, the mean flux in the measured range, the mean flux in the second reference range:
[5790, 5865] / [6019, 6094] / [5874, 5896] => 0.11 mag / 13.7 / 12.4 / 13.4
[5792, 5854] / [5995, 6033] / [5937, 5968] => 0.03 mag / 13.5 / 13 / 13.4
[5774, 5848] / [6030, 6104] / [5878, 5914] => 0.07 mag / 13.3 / 12.5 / 13.4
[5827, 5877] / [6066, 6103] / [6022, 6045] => -0.05 mag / 13.3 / 13.6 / 13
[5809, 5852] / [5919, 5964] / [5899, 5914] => 0.04 mag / 13.8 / 12.6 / 12.8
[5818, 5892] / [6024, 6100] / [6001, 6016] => 0.03 mag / 13.2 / 13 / 13.4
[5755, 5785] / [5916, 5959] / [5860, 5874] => -0.03 mag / 12.9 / 13.2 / 12.7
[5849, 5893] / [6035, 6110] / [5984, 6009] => -0.03 mag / 12.9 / 13.6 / 13.4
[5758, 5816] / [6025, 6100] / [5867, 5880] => 0.09 mag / 13.1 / 12.1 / 13.4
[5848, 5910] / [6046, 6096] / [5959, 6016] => -0.02 mag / 12.9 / 13.3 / 13.2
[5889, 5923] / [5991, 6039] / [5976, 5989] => -0.01 mag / 12.7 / 13.4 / 13.5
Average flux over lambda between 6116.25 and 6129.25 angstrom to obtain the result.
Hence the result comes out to 11.5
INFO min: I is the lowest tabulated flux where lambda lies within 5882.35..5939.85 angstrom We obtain 10.65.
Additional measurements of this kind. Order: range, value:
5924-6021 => 11.39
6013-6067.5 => 12.29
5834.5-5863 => 12.18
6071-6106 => 12.03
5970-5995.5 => 12.25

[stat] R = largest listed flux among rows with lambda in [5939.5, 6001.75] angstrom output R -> 15.2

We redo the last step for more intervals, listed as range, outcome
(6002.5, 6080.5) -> 15.15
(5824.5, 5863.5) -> 18.56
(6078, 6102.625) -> 14.36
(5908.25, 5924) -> 13.73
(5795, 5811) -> 16.45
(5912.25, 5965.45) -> 13.95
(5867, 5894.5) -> 14.32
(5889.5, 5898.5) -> 13.14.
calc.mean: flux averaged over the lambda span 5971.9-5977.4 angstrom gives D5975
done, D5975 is 12.7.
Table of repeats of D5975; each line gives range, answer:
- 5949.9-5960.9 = 13.2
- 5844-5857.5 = 13.5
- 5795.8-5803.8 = 11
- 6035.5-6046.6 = 13.5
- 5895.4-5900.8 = 12.8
